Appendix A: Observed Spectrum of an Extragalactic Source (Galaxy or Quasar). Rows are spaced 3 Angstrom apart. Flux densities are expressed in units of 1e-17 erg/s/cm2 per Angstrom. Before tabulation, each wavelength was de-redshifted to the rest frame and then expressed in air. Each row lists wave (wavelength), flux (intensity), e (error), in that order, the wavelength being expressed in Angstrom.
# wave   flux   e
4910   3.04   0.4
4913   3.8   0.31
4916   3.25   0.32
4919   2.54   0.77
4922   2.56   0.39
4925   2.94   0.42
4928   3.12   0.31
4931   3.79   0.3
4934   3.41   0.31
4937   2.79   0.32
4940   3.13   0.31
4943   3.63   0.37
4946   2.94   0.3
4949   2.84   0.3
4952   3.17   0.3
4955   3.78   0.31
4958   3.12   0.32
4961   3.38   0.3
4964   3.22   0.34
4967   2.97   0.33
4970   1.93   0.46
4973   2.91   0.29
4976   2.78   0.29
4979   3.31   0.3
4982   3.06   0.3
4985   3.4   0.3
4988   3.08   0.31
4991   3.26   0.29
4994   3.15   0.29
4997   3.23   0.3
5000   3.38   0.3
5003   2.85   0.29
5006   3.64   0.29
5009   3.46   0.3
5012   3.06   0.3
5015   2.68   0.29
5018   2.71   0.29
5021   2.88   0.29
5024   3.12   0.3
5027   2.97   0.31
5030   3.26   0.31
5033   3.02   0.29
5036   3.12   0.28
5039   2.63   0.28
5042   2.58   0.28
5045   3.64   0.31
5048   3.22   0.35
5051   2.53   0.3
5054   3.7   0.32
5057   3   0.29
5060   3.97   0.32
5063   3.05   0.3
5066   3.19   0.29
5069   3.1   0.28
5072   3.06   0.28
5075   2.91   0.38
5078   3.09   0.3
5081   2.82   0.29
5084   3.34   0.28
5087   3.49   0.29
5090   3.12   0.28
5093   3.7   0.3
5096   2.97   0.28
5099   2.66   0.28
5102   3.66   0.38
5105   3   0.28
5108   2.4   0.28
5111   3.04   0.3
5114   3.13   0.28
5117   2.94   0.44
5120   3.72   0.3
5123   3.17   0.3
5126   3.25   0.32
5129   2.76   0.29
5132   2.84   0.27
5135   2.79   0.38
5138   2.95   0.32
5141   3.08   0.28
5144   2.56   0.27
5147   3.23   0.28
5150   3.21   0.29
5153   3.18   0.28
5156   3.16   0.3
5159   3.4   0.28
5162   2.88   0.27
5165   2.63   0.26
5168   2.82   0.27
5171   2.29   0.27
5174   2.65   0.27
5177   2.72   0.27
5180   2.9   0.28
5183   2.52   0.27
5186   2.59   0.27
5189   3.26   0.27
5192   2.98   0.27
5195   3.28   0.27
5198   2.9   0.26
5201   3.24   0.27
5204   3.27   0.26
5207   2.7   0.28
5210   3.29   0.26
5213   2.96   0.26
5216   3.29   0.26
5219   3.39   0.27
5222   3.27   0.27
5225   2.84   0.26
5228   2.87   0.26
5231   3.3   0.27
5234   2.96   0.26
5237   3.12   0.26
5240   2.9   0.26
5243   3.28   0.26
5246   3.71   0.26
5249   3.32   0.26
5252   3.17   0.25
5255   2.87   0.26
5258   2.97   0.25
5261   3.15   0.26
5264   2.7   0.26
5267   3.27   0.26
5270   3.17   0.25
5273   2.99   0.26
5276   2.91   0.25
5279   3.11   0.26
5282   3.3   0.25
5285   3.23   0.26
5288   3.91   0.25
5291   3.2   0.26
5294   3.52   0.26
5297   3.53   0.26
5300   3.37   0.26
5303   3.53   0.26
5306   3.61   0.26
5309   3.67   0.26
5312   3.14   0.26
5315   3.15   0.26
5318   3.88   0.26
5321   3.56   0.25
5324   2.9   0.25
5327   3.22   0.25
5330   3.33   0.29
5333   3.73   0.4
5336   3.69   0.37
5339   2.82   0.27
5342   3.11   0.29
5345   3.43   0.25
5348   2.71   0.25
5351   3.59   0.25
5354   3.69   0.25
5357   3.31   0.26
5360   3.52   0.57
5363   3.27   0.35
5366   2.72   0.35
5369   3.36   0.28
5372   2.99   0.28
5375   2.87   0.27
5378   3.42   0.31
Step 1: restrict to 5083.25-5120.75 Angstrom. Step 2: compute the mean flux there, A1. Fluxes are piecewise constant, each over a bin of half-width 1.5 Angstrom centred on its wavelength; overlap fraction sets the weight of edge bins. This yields 3.15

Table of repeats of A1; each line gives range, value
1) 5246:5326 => 3.28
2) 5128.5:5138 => 2.82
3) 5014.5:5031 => 2.94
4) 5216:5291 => 3.16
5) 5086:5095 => 3.41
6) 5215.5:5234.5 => 3.13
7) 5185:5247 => 3.11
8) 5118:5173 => 2.99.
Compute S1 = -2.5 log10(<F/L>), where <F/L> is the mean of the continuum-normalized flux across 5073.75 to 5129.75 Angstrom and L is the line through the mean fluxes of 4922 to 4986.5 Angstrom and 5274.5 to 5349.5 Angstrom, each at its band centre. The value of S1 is 0.03 mag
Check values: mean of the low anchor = 3.11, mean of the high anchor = 3.34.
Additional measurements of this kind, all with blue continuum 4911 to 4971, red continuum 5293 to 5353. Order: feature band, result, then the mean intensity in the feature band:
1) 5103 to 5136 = 0.08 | 3.02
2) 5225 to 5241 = 0.10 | 3.02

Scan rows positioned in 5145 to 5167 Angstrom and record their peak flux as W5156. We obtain 3.4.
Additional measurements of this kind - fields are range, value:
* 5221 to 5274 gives 3.71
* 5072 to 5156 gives 3.72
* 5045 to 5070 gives 3.97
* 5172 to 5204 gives 3.28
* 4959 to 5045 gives 3.64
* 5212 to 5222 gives 3.39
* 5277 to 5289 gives 3.91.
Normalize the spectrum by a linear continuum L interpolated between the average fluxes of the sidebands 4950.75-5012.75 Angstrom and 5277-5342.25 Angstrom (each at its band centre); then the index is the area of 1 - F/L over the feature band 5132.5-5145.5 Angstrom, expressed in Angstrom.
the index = 1.7 Angstrom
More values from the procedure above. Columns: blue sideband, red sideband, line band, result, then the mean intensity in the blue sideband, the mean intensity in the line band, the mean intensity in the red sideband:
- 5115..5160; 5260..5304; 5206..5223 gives 0.08 Angstrom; 3.08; 3.16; 3.26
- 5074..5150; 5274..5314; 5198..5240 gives 1.95 Angstrom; 3.07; 3.1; 3.38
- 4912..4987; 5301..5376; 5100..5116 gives 0.81 Angstrom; 3.11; 3.03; 3.32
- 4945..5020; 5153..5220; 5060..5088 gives -1.13 Angstrom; 3.09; 3.16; 2.96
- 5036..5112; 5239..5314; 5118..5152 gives 1.17 Angstrom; 3.12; 3.05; 3.26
